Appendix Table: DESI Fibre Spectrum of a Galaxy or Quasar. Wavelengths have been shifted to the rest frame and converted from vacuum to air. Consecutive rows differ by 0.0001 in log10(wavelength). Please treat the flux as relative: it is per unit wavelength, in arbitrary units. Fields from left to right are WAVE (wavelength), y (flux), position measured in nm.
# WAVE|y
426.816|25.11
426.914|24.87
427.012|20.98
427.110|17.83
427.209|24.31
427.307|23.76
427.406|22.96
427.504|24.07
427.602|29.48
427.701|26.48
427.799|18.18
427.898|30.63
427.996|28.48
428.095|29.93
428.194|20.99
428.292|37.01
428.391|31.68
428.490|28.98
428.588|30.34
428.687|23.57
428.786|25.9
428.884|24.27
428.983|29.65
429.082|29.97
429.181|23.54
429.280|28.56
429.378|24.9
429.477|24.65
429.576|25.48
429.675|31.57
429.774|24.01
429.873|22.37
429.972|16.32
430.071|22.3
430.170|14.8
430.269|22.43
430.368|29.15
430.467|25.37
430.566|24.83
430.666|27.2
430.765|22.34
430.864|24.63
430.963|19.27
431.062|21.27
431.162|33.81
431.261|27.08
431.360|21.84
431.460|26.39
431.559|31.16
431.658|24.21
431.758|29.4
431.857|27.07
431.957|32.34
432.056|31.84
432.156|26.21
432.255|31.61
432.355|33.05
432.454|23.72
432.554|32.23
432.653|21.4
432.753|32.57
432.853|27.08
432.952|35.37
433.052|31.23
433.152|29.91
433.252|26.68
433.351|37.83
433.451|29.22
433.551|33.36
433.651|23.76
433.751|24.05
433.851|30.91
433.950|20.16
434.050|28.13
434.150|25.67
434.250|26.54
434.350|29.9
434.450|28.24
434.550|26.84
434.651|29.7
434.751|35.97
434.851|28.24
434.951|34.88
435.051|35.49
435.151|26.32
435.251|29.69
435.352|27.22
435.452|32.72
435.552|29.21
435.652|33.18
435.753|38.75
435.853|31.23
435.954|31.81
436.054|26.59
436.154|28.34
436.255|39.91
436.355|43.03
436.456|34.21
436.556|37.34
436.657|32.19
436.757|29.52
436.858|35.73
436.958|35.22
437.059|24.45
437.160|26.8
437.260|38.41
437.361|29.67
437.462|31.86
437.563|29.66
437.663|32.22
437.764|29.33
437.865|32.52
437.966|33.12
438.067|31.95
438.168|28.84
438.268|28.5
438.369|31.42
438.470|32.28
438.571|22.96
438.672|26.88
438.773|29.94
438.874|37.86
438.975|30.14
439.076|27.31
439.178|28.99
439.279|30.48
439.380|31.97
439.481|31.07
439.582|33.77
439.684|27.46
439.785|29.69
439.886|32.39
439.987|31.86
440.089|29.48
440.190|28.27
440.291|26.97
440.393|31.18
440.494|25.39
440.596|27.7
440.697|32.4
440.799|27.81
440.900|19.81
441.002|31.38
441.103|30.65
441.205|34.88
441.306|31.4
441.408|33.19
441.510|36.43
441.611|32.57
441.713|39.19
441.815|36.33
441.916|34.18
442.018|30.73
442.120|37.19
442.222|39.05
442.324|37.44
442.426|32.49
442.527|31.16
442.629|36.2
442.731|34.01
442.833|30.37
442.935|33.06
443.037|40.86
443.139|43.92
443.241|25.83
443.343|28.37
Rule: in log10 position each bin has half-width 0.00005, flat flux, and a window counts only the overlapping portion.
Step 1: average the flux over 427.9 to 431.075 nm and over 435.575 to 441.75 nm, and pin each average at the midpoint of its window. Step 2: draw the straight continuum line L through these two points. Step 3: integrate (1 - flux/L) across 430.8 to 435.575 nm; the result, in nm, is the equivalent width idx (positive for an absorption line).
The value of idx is -0.12 nm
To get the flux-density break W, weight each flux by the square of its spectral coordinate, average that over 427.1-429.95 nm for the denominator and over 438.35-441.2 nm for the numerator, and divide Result 1.18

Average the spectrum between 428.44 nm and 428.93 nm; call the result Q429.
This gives 26.7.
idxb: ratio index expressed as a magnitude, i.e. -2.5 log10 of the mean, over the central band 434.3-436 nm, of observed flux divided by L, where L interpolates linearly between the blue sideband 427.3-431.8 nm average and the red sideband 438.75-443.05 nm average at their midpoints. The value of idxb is -0.08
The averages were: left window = 25.8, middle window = 31.1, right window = 31.9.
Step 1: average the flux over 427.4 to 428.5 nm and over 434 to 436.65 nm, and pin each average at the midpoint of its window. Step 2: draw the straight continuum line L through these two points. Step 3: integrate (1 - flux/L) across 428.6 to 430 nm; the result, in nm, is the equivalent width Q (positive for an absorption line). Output 0.13 nm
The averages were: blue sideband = 27.5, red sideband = 31.5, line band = 25.6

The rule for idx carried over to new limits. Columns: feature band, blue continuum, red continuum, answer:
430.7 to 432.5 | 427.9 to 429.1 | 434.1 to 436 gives 0.15 nm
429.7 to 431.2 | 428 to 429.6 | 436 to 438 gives 0.27 nm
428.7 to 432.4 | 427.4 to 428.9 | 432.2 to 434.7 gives 0.27 nm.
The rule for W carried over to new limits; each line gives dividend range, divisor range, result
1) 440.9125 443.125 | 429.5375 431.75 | 1.47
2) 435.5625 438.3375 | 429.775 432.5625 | 1.29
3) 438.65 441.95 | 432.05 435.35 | 1.09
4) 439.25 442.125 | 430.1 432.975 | 1.21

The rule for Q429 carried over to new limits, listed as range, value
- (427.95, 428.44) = 29.6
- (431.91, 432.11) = 32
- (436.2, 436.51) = 38.9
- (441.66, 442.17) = 35.5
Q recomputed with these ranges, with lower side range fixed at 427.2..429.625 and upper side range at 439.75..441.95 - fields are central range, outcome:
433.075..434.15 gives 0.01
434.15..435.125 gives -0.05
